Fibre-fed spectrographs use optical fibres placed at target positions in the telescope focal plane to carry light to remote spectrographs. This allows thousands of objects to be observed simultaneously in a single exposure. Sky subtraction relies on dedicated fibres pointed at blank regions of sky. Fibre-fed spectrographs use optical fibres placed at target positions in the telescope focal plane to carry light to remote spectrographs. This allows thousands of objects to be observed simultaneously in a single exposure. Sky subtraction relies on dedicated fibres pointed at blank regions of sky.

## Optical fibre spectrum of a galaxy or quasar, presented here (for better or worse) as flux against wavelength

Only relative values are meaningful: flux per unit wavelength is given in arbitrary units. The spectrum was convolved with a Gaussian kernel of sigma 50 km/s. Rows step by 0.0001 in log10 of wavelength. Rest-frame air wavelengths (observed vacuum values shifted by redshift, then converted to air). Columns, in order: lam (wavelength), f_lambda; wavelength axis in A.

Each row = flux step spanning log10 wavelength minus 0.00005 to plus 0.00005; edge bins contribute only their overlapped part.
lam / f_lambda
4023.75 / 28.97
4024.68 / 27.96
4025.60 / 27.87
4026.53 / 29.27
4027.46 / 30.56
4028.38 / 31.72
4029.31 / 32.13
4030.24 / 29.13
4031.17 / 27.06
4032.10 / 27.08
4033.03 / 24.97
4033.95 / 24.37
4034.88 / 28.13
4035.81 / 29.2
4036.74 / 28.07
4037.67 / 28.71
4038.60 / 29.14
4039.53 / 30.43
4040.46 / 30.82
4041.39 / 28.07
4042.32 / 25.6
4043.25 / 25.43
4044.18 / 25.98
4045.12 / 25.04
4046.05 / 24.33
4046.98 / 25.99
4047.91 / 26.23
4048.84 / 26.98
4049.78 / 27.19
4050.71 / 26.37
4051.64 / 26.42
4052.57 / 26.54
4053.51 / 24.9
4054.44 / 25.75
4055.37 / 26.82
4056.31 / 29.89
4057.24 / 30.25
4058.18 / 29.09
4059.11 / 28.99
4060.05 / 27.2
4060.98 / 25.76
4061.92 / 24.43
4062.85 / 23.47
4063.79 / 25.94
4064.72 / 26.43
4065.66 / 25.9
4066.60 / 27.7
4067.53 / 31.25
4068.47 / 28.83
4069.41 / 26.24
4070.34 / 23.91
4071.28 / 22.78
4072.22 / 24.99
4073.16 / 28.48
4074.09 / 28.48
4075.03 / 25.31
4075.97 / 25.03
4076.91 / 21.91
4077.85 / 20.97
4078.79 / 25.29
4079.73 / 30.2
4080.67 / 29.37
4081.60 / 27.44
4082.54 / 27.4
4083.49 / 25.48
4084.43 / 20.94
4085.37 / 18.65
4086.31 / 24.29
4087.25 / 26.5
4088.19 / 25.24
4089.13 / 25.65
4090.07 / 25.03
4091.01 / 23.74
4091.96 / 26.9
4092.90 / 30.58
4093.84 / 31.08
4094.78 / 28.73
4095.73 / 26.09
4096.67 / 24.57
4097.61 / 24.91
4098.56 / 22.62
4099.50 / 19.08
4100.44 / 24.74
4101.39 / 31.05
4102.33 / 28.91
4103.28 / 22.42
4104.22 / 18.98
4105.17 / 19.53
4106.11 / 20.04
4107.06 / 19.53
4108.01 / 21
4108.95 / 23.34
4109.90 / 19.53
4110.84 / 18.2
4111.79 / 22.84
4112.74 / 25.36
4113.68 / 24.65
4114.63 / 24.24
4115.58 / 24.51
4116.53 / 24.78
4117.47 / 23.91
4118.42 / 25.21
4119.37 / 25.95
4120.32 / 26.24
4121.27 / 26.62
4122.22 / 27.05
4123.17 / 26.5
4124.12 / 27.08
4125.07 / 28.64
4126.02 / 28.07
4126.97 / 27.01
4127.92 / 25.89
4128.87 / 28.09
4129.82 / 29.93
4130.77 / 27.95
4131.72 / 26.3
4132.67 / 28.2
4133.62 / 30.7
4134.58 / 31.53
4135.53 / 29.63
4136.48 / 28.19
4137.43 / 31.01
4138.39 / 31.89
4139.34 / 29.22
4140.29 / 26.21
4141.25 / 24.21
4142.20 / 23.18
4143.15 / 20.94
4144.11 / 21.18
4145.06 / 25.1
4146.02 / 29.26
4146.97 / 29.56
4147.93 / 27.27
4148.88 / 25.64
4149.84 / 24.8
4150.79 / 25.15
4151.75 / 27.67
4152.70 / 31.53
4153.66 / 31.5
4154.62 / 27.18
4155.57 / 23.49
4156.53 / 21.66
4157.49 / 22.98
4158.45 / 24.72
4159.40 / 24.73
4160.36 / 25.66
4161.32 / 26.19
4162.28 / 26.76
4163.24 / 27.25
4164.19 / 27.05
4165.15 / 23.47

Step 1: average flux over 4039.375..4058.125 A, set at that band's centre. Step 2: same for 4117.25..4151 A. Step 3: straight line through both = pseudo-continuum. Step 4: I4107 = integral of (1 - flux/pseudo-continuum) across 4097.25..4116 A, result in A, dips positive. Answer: 3.0 A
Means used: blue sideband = 26.9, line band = 22.8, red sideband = 27.1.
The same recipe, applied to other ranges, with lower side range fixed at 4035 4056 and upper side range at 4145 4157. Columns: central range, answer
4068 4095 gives 1.20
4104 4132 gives 2.47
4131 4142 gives -0.69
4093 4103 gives 0.27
